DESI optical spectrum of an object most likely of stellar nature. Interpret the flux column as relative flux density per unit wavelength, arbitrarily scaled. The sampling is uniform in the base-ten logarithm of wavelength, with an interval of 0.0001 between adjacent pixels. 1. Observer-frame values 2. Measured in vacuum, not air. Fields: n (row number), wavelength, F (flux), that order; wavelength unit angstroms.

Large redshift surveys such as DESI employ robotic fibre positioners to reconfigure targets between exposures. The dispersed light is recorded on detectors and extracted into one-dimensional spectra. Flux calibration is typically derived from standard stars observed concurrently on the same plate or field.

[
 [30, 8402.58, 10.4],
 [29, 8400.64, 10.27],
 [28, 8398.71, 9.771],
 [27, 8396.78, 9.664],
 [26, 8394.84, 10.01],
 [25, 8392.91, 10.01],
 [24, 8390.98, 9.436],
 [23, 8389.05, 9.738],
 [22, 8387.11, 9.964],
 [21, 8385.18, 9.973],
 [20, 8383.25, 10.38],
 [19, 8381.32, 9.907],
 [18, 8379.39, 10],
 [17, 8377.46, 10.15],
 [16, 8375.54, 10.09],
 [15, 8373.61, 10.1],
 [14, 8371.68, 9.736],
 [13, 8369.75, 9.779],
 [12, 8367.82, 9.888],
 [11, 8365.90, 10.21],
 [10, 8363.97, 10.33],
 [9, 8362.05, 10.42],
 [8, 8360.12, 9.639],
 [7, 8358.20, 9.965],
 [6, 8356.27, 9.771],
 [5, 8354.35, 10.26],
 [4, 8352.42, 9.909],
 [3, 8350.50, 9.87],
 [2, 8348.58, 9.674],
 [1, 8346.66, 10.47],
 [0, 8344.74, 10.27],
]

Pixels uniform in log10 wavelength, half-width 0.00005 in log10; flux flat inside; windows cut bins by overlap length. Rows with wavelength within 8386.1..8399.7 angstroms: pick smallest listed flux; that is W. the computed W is 9.436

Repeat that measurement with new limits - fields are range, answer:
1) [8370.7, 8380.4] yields 9.736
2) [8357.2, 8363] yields 9.639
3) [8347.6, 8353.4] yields 9.674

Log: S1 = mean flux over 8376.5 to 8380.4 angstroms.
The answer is 10.1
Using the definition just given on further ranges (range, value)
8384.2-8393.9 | 9.83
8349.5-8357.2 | 9.96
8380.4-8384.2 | 10.1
